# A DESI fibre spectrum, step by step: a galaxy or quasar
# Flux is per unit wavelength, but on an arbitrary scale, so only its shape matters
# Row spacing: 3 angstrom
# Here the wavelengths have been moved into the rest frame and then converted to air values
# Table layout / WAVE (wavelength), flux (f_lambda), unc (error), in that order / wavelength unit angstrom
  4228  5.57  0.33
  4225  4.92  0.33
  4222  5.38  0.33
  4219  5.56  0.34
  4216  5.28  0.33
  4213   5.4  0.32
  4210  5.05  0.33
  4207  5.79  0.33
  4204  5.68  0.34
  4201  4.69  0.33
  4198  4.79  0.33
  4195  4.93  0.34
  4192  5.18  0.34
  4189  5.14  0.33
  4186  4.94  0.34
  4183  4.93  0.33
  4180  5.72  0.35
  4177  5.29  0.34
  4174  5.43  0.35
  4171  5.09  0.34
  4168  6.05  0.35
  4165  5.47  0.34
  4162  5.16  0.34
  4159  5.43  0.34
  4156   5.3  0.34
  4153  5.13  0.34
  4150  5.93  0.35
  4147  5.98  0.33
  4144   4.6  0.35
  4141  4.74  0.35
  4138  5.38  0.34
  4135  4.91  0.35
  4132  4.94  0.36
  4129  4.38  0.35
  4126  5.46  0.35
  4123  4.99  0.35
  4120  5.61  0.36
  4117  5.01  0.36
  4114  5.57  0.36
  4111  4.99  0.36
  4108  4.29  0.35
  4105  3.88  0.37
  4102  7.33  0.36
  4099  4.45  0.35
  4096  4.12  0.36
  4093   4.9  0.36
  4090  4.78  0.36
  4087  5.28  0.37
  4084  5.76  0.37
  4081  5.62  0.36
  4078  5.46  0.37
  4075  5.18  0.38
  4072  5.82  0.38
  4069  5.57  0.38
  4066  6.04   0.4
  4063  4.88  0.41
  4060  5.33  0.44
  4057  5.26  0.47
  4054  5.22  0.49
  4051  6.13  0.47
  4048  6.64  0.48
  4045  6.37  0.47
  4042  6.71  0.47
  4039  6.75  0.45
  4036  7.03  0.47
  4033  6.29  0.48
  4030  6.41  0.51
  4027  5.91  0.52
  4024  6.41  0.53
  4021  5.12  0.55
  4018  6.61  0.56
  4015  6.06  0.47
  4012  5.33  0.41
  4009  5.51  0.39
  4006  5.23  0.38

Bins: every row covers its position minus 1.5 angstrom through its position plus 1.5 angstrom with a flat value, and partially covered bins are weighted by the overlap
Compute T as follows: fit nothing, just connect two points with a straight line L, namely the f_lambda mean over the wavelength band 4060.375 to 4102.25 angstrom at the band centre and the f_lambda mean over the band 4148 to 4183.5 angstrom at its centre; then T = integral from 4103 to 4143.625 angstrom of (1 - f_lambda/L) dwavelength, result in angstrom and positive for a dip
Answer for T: 3.2 angstrom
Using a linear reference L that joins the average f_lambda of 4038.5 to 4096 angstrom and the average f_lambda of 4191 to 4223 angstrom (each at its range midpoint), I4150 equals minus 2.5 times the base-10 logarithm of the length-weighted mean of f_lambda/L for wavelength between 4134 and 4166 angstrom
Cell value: 0.02 mag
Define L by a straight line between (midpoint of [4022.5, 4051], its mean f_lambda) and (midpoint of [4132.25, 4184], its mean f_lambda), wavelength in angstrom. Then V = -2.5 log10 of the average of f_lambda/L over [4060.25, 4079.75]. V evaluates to 0.13 mag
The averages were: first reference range 6.48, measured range 5.48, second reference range 5.32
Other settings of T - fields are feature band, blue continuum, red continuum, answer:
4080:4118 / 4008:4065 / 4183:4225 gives 4.2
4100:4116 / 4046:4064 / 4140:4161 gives 0.8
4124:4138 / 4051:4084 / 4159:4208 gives 1.0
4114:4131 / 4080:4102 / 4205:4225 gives 0.2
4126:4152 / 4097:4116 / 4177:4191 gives -0.1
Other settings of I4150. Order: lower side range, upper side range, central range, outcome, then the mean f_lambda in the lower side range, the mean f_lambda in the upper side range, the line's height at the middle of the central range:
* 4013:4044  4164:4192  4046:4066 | 0.09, 6.31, 5.33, 6.13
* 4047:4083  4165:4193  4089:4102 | 0.13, 5.58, 5.32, 5.51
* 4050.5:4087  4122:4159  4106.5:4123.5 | 0.04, 5.5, 5.16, 5.28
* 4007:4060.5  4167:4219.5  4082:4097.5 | 0.16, 6.07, 5.26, 5.78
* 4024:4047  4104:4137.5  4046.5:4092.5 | 0.07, 6.49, 4.94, 5.87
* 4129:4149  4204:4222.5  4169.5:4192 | 0.01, 5.06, 5.43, 5.27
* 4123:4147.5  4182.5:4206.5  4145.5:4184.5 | -0.09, 5.01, 5.07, 5.04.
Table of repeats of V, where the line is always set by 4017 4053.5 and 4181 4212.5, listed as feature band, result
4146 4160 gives -0.02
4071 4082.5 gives 0.10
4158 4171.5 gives -0.02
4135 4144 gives 0.12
